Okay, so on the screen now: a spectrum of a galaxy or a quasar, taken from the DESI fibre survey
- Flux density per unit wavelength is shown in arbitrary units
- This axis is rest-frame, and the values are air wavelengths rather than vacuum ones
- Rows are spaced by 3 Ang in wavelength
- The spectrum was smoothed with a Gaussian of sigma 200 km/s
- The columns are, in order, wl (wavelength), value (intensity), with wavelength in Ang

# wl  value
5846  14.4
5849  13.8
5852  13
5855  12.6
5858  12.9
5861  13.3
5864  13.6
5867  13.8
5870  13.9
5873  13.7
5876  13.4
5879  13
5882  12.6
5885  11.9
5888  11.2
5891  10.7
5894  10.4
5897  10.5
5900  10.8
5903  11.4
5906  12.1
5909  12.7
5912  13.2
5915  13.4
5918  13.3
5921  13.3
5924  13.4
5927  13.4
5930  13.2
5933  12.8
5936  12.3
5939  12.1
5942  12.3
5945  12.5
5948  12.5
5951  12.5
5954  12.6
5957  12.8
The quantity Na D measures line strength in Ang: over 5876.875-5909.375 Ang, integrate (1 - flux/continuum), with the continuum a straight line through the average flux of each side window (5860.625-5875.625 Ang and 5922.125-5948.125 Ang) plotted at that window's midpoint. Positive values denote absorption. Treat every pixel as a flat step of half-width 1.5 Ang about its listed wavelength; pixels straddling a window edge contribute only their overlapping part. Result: 4.3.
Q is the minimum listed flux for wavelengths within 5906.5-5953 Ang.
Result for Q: 12.1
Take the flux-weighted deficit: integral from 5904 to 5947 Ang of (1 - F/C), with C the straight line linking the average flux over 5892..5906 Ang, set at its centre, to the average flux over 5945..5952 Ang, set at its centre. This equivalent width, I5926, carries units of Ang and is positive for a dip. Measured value -4.0 Ang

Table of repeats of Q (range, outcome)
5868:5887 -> 11.9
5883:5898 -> 10.4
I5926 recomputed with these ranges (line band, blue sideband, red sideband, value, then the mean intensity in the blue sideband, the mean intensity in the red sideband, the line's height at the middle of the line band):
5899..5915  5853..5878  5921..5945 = 1.00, 13.4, 12.8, 13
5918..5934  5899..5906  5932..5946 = -1.65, 11.3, 12.4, 12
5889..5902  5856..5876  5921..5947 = 2.50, 13.5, 12.8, 13.2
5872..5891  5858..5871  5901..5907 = 0.44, 13.6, 11.6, 12.7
